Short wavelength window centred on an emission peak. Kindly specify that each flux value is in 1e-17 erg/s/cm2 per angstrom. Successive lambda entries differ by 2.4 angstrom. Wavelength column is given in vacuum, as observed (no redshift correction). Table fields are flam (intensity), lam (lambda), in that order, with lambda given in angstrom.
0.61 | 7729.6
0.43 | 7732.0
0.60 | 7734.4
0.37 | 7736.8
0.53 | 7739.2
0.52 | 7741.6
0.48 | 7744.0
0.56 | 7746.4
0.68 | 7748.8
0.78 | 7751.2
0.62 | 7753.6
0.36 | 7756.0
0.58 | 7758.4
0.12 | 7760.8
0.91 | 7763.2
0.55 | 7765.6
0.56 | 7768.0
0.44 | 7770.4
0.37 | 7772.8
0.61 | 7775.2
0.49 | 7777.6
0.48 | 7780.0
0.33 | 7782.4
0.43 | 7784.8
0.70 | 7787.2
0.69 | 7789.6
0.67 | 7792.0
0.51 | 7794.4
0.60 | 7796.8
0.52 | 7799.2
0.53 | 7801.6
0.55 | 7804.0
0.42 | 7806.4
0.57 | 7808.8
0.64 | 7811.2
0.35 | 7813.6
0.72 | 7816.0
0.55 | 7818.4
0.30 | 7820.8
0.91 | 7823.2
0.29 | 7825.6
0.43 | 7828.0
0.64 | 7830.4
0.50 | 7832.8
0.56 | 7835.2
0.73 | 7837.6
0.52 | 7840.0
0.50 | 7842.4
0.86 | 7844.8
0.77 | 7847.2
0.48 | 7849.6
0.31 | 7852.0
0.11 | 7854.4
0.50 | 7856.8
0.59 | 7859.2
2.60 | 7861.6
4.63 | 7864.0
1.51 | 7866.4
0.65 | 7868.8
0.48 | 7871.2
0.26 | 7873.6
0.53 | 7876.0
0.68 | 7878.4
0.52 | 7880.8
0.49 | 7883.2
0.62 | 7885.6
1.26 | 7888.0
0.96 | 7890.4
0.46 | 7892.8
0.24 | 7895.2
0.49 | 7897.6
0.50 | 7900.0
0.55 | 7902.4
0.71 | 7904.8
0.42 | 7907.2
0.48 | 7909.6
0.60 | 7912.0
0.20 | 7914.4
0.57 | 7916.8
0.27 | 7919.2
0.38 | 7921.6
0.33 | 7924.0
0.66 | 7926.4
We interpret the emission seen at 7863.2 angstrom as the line H-alpha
